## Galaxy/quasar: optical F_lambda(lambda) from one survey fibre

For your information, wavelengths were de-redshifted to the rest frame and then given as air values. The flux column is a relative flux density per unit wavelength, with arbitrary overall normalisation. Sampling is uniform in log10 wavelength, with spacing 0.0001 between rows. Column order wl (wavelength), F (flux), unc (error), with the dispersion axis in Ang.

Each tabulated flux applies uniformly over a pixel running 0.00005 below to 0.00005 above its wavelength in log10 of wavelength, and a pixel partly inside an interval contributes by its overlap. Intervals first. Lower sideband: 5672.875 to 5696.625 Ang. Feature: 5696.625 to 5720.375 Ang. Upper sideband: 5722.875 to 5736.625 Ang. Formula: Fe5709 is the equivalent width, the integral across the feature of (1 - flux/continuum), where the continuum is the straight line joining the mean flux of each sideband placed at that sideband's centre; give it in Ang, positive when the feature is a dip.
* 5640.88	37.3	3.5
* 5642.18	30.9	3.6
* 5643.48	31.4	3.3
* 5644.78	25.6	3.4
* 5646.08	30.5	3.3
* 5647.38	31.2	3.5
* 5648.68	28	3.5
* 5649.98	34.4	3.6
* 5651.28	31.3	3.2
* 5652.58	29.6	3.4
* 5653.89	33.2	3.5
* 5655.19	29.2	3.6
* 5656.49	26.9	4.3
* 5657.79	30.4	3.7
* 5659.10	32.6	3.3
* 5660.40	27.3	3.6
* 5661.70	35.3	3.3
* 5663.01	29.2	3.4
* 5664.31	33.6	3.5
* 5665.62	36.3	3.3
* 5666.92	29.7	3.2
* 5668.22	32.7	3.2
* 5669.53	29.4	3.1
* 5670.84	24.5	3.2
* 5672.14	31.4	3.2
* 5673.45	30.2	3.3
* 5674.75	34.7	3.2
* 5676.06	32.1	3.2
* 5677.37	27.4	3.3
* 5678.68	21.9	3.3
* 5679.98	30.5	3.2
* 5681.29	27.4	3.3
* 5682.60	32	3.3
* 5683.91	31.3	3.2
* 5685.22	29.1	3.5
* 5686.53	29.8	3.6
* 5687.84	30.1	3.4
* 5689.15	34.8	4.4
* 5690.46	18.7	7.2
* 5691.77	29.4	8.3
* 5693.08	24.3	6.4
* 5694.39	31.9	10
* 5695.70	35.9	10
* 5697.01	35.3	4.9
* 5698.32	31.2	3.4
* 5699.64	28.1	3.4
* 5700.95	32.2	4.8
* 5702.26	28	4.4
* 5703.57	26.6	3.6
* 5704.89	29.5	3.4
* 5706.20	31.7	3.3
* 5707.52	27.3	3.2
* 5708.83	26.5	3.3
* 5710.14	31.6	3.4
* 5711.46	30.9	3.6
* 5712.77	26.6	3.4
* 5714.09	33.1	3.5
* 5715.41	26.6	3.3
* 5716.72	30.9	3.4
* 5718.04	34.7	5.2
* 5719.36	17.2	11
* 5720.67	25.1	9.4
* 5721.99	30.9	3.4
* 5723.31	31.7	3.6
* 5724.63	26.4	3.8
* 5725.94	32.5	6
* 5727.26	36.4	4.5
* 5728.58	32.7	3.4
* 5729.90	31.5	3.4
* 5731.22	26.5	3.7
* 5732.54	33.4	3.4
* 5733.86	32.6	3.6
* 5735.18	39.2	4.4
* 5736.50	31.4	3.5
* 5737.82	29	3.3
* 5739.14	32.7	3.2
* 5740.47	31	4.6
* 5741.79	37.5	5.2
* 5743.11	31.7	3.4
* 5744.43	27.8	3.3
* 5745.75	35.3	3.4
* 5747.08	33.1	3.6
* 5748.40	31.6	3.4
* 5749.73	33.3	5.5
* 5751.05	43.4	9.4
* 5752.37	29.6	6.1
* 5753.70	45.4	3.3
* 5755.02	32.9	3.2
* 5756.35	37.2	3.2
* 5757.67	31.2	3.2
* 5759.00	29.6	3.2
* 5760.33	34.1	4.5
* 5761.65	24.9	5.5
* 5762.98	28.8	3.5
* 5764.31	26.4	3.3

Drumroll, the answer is 1.4 Ang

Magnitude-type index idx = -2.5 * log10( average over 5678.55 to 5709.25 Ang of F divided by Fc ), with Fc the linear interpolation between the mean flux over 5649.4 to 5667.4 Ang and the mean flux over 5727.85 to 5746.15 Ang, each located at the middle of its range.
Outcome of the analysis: 0.082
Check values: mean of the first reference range 31.4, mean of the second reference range 32.3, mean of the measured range 29.5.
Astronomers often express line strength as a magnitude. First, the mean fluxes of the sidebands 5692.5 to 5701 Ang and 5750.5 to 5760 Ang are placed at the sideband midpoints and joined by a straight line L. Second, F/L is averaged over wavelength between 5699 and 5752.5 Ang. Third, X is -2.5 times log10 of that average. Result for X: 0.08 mag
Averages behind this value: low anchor 31.3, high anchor 35.5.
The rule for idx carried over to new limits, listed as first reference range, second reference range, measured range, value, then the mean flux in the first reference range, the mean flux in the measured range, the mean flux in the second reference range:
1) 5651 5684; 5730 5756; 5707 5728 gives 0.11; 30.4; 29.3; 33.5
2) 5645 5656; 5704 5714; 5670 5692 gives 0.03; 30.7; 29.1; 29.3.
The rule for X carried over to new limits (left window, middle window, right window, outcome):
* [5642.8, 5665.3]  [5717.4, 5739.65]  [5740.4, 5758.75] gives 0.09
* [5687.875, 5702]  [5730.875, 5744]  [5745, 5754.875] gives 0.06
